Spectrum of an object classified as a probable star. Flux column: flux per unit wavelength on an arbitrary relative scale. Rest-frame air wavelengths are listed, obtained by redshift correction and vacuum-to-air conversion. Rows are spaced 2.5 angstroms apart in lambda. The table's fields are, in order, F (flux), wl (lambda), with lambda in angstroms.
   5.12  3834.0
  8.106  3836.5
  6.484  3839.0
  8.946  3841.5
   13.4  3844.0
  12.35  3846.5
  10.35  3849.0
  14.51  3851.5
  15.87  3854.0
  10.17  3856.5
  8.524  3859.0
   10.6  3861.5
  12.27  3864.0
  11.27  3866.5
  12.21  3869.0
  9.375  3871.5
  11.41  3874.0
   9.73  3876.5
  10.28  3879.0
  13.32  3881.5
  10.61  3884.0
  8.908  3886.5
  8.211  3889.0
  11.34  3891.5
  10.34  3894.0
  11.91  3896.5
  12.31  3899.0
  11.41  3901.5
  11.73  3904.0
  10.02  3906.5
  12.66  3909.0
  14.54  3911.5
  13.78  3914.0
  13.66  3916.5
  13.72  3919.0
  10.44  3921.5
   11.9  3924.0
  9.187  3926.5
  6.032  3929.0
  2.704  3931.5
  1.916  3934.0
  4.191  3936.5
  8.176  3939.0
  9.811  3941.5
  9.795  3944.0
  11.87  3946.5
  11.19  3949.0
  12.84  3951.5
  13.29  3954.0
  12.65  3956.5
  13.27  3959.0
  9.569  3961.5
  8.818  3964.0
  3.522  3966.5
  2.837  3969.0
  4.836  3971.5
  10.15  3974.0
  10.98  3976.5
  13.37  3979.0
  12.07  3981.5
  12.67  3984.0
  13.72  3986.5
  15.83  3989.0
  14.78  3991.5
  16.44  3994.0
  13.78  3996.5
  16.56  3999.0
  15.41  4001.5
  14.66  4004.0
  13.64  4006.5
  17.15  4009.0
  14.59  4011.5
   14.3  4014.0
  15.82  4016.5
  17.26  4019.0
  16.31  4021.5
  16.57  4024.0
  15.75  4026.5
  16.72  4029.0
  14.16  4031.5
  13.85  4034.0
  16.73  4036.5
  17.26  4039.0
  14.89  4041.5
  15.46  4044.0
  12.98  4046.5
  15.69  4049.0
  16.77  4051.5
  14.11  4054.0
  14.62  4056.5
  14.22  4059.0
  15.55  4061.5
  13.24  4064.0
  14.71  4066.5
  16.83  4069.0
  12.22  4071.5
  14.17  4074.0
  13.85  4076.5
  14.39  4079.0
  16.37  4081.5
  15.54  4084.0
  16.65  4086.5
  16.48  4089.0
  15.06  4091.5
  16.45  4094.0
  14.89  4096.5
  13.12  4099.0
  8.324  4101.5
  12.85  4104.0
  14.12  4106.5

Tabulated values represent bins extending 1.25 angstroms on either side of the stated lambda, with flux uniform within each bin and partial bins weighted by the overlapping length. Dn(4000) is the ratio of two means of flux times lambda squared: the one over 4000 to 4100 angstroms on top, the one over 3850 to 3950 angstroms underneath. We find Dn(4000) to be 1.6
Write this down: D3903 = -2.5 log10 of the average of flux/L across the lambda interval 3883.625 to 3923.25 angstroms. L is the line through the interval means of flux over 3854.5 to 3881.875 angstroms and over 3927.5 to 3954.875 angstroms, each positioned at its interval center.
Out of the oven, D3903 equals -0.21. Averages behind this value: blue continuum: 10.9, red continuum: 8.29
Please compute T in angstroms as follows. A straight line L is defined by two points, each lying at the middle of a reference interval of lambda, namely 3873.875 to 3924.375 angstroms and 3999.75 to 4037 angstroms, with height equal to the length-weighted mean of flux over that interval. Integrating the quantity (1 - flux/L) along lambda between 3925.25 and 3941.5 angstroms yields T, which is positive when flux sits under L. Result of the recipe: 8.9 angstroms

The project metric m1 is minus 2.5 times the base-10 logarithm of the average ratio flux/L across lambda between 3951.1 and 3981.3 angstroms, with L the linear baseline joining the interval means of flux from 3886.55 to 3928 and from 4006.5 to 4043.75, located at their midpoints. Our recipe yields 0.372 mag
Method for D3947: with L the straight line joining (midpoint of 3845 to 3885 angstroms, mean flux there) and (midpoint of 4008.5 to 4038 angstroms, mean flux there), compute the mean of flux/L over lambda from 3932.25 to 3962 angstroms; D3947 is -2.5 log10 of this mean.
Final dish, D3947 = 0.37 mag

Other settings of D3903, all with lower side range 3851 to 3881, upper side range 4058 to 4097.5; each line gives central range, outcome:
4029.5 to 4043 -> -0.08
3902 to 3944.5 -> 0.26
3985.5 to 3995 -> -0.13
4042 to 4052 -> -0.04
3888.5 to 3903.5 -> 0.07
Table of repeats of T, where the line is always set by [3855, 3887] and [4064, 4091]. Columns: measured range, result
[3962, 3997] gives 5.8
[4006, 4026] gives -2.9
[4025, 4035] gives -0.8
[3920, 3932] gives 3.4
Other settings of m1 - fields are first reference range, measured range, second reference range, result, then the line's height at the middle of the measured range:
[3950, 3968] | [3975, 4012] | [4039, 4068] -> -0.185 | 12.1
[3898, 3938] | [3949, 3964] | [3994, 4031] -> 0.028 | 12.3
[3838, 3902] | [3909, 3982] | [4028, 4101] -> 0.275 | 12.6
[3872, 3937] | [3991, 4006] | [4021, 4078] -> -0.140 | 13.4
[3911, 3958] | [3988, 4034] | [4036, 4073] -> -0.177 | 13.2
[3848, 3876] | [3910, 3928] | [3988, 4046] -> 0.049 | 13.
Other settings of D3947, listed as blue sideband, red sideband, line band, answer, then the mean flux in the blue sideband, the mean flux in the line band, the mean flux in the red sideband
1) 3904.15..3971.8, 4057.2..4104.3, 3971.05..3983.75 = 0.02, 9.63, 10.8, 14.5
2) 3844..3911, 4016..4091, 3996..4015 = -0.06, 11.3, 15.1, 15.3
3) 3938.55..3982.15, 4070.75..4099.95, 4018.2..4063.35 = -0.17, 9.95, 15.4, 15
